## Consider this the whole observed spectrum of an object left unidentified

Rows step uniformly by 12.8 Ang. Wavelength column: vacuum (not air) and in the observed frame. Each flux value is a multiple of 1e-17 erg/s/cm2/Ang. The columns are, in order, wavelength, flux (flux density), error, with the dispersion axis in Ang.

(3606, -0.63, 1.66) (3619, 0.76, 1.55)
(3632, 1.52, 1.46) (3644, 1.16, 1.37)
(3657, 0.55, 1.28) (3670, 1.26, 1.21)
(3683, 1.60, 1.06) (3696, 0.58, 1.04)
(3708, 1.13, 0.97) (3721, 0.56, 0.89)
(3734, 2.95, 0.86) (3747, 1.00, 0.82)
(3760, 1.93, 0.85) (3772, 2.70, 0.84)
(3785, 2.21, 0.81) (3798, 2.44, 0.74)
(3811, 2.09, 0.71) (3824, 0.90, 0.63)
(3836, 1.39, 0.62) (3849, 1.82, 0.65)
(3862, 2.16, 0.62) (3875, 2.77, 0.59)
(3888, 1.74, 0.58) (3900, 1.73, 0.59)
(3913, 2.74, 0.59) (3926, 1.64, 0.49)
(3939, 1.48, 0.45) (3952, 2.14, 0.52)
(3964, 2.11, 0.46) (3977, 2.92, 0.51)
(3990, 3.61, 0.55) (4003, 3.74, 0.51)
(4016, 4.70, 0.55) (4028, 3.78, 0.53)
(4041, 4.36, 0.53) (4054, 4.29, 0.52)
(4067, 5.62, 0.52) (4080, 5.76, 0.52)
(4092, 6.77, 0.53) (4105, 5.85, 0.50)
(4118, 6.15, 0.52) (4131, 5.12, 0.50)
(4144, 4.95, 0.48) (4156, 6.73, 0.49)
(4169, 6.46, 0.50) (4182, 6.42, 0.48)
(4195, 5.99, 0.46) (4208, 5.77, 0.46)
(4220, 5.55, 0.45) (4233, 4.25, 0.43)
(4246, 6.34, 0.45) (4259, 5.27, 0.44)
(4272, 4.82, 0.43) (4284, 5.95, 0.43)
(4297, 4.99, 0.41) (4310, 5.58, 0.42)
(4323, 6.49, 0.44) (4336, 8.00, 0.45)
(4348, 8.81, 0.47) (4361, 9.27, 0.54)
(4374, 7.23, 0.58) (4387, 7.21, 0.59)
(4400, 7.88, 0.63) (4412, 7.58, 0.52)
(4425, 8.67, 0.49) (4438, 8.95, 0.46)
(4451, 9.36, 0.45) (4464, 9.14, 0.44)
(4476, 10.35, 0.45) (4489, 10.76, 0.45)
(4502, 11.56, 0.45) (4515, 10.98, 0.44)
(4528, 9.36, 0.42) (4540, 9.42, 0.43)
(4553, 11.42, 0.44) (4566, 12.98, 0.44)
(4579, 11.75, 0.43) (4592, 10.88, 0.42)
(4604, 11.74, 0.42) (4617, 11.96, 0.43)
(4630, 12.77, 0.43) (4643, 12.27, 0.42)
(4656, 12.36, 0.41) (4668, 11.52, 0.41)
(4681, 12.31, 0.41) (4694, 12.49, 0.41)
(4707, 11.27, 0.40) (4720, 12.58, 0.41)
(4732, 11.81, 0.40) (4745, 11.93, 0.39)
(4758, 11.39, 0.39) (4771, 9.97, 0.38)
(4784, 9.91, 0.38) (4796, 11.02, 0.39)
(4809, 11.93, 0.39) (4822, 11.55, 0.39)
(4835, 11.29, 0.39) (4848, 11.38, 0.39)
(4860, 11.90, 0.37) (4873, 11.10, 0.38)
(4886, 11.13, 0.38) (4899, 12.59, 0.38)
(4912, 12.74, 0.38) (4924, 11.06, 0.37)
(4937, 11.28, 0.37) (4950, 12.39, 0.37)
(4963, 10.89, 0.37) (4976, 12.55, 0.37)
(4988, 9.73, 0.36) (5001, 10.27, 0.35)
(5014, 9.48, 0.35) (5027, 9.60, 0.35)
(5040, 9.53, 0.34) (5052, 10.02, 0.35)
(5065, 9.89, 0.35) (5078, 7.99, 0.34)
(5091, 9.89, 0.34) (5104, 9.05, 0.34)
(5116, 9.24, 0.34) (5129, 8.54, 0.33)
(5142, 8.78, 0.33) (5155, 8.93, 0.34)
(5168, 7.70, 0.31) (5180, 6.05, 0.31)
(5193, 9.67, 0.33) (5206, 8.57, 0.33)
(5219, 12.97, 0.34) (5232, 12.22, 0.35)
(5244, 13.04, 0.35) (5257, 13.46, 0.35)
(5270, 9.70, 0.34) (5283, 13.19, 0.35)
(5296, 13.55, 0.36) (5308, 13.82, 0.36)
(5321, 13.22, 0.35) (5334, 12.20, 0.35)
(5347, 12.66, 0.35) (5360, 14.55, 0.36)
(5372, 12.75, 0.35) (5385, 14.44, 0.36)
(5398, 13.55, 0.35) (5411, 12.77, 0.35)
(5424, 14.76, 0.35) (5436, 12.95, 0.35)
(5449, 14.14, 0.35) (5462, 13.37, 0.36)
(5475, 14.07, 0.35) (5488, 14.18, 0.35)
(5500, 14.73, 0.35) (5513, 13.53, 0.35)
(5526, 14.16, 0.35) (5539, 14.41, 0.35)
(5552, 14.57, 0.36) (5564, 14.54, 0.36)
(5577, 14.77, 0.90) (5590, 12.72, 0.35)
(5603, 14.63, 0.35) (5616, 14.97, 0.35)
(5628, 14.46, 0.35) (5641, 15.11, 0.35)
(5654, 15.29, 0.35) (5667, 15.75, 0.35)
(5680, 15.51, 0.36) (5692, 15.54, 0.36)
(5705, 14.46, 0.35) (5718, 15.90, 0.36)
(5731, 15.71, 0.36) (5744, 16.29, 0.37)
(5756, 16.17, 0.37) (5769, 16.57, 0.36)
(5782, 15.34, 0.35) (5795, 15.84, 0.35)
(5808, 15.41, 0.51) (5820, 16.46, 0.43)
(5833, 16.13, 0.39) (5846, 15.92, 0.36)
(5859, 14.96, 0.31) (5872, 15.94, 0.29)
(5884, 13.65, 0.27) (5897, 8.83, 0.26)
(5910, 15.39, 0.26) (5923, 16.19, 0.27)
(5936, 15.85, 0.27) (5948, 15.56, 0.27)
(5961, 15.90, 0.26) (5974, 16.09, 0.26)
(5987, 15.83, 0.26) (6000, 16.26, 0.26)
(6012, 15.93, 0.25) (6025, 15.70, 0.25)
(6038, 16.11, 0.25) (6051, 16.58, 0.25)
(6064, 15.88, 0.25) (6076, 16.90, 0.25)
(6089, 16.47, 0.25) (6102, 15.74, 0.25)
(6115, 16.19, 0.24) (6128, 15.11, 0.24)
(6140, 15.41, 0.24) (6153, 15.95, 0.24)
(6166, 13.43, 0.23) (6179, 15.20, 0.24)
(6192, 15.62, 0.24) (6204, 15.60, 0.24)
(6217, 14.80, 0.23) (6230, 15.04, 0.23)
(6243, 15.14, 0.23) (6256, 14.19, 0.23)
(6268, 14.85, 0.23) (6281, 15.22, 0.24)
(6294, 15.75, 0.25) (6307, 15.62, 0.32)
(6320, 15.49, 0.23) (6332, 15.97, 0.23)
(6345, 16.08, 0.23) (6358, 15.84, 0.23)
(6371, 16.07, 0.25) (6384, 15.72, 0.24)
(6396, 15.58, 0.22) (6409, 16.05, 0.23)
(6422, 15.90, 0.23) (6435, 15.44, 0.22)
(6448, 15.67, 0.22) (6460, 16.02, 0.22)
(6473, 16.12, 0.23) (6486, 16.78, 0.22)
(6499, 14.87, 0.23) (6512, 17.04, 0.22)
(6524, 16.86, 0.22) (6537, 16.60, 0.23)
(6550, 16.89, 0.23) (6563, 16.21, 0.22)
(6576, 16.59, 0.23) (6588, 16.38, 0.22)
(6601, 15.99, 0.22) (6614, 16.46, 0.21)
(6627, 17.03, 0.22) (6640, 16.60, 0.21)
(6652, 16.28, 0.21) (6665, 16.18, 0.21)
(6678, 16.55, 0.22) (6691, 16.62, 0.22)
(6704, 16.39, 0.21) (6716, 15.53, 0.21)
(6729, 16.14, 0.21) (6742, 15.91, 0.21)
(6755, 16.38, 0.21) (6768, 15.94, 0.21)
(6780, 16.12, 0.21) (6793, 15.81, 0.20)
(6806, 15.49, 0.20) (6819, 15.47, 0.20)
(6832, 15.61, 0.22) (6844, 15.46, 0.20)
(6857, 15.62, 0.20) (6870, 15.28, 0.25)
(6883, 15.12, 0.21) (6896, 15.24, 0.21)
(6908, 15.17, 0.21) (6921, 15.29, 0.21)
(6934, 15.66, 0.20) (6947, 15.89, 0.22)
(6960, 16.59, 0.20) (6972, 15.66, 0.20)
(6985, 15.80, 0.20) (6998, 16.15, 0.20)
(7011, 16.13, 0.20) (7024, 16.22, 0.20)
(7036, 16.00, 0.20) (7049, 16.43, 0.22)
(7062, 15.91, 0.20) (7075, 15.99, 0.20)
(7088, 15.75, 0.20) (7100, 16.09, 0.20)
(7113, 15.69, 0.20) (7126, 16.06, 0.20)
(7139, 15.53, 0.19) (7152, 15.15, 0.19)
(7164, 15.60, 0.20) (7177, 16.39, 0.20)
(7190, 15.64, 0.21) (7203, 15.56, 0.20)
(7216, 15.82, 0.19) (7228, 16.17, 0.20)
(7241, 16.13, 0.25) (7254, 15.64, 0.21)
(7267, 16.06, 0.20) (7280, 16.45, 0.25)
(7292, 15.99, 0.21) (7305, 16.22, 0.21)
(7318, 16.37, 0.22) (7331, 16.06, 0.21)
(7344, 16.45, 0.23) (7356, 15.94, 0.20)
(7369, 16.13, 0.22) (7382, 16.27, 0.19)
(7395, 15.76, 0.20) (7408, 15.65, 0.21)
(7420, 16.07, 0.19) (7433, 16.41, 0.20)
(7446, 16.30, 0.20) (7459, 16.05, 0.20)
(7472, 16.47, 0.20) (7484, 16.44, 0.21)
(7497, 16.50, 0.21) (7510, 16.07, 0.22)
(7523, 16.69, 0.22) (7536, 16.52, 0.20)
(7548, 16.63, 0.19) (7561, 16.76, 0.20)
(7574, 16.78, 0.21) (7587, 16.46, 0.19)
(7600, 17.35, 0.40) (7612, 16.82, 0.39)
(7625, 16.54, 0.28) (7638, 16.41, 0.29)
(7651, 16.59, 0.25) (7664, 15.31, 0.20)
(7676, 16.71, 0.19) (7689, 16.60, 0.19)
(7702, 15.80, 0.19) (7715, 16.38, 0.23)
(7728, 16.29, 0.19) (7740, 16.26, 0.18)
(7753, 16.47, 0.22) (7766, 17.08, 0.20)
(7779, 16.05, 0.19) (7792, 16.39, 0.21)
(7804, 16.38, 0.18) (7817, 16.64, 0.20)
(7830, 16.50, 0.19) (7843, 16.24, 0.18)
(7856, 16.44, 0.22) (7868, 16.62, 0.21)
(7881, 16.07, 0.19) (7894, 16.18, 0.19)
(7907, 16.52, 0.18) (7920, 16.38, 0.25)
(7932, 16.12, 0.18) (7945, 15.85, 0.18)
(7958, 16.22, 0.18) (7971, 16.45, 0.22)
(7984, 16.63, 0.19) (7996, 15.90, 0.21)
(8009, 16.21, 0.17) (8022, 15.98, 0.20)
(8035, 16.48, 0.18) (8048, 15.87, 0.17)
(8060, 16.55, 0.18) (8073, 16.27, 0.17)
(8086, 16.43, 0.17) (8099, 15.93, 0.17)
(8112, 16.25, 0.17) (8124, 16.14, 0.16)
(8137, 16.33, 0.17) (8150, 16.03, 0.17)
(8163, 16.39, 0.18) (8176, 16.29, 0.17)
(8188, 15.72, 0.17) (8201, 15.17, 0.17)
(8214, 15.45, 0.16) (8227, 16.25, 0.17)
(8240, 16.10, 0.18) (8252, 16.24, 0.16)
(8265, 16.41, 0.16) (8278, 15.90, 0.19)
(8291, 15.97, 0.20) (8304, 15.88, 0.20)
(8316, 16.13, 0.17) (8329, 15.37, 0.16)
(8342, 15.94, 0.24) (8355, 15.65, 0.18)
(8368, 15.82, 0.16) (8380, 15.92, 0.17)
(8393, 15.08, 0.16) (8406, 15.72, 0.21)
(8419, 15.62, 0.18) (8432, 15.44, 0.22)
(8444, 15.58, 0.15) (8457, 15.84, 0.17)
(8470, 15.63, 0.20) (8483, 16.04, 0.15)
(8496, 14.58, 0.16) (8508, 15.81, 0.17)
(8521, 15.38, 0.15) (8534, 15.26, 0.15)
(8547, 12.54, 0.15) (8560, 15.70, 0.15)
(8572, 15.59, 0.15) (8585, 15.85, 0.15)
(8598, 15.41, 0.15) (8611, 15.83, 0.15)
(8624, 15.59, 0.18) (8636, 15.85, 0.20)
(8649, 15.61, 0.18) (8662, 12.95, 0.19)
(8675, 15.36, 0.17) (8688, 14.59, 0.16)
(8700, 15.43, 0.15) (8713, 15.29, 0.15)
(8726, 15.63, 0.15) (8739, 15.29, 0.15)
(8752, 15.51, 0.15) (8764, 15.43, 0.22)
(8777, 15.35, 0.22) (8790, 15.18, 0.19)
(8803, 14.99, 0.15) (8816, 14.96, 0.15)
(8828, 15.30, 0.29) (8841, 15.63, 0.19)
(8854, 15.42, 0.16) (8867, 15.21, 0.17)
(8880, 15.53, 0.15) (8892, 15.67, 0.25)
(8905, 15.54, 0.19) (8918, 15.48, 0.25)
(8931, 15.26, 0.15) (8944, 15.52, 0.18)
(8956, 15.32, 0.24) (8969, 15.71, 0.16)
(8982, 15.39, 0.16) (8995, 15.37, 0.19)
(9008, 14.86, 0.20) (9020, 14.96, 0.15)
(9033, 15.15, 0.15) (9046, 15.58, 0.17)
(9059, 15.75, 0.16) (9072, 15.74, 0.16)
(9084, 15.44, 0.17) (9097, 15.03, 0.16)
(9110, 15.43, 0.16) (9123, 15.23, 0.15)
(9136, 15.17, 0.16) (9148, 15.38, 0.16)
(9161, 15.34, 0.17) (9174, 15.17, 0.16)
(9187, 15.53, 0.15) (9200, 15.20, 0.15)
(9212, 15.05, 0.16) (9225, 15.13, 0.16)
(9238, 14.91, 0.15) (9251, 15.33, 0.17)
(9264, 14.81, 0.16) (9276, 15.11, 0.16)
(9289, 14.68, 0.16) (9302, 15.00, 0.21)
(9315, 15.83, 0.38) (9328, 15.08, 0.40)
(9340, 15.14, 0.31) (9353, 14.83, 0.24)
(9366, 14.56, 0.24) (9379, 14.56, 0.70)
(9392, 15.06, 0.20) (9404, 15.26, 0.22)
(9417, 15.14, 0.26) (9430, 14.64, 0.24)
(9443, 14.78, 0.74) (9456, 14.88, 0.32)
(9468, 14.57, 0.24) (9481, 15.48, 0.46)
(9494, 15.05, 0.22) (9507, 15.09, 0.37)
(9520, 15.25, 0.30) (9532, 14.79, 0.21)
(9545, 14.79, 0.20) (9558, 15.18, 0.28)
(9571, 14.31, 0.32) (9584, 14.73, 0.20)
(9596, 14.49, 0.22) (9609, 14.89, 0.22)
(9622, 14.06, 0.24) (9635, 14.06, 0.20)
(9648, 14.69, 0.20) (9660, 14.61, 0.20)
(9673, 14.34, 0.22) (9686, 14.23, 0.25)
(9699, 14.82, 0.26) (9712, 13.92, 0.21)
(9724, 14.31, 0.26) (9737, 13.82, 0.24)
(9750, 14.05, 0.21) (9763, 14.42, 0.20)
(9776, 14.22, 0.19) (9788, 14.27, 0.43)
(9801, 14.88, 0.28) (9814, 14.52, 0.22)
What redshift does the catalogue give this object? 0.00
